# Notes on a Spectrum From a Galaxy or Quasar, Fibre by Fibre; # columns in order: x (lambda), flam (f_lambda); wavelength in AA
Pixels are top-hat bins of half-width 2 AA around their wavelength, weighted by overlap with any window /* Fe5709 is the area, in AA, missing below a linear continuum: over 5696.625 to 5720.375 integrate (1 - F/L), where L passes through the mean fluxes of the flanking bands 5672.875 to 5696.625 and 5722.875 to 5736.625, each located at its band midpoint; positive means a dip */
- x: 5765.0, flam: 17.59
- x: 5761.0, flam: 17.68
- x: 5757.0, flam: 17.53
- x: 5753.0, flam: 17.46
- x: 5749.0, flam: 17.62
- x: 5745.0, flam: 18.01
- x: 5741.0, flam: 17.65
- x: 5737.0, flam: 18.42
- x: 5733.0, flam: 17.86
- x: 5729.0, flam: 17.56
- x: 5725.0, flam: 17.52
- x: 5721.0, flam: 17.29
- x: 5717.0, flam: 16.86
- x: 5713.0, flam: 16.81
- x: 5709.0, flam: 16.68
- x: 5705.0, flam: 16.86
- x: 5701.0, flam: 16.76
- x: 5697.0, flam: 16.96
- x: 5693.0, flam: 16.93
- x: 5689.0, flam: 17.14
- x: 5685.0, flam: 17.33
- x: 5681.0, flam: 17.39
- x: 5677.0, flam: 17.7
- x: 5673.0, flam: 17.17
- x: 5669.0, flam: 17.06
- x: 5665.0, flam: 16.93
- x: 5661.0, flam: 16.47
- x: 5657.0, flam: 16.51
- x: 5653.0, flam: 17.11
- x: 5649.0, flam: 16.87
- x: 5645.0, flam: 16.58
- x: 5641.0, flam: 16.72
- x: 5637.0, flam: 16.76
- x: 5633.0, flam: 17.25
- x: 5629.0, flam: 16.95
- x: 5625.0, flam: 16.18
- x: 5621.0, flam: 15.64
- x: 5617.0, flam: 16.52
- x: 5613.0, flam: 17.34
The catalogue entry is 0.9 AA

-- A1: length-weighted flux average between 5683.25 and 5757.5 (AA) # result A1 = 17.3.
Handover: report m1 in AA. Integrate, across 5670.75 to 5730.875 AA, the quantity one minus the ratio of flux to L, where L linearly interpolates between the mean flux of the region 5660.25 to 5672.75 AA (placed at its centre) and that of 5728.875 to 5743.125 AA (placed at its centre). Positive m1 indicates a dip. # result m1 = 0.9 AA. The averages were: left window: 16.9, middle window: 17.1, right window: 17.9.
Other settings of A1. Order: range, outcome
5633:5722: 17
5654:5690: 17.1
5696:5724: 16.9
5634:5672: 16.8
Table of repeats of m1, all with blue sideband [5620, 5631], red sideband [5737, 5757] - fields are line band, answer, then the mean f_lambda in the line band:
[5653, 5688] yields -0.5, 17.1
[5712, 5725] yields 0.2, 17.1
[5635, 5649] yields -0.2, 16.7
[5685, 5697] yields 0.0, 17.1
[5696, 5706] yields 0.2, 16.9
